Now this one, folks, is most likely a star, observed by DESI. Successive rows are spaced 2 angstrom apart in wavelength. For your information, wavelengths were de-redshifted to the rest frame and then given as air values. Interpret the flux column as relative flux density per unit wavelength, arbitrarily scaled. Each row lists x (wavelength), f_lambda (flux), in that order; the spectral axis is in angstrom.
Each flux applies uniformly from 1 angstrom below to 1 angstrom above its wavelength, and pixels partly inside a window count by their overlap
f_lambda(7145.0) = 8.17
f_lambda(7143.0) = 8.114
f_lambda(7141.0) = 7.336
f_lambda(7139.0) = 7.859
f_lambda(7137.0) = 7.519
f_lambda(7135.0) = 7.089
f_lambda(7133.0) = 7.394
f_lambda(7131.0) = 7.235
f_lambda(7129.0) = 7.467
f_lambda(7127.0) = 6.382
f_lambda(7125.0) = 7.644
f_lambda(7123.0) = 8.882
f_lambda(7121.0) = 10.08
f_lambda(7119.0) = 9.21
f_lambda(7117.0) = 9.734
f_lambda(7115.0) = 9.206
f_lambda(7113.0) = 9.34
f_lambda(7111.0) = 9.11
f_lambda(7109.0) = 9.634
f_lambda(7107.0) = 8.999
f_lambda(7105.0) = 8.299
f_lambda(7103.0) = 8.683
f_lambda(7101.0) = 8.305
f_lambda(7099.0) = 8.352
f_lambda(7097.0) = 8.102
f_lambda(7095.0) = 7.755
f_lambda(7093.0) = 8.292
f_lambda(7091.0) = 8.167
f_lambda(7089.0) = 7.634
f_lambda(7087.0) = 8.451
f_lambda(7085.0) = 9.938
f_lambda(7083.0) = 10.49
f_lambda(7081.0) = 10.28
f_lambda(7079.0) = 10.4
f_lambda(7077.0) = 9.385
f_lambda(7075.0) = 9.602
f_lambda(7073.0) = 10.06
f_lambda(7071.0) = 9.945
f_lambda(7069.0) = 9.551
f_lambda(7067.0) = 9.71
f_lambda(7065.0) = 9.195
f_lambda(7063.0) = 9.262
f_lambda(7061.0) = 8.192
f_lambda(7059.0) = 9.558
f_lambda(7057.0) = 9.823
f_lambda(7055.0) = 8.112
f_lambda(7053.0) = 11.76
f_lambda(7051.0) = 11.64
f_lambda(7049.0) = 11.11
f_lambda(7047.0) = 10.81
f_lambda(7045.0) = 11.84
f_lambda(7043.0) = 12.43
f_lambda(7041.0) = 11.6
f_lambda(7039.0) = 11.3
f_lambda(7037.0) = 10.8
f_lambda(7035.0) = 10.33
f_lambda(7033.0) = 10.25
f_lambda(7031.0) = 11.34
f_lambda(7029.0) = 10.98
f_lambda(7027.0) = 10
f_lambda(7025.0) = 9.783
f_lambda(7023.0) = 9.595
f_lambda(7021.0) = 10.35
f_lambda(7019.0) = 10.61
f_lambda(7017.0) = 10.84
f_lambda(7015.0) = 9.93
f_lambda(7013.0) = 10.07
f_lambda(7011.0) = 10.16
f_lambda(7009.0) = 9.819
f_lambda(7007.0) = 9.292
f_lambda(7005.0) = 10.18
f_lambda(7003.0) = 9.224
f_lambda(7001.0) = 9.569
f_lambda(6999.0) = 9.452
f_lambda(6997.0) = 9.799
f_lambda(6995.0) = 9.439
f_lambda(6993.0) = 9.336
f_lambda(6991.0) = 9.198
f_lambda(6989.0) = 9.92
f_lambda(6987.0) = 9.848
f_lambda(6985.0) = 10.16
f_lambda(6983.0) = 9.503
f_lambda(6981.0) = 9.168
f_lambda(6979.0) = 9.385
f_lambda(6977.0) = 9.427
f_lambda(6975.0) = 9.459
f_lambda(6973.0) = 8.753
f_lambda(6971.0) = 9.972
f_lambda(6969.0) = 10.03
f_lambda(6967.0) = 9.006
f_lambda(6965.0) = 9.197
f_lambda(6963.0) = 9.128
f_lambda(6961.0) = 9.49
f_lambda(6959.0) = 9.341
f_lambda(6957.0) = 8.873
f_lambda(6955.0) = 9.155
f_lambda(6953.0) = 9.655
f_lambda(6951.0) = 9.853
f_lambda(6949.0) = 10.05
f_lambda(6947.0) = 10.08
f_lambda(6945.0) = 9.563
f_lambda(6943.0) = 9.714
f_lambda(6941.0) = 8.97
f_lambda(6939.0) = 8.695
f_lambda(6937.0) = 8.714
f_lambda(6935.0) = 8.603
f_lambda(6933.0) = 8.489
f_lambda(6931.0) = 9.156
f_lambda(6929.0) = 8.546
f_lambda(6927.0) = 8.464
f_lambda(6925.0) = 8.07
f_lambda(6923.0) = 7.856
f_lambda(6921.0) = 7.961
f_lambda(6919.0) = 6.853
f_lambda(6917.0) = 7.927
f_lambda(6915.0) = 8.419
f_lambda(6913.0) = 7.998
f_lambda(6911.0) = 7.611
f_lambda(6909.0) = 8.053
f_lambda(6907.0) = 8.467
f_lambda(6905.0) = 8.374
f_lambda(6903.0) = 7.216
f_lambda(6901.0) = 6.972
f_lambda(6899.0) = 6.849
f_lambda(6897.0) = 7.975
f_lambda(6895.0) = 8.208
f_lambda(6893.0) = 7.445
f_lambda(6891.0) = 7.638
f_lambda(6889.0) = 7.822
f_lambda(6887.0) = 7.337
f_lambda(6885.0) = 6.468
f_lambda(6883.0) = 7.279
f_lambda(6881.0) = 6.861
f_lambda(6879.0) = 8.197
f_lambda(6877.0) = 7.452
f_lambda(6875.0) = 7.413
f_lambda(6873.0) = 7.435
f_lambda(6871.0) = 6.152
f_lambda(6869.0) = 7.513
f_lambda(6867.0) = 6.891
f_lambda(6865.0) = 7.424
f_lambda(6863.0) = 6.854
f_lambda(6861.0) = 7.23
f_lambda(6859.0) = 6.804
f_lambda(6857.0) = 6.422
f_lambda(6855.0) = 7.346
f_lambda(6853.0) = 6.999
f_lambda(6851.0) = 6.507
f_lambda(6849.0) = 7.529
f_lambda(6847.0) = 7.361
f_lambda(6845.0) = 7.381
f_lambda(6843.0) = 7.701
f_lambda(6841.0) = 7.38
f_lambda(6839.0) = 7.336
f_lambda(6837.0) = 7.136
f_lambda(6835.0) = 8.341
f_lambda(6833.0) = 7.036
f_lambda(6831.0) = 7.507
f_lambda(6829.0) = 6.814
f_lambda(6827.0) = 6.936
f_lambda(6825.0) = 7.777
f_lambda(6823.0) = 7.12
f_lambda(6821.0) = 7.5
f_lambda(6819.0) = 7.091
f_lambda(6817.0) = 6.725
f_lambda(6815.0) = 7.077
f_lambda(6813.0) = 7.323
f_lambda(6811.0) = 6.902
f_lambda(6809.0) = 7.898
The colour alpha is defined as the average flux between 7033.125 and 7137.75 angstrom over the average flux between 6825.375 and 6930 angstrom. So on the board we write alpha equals 1.25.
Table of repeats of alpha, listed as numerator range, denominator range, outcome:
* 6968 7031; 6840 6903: 1.35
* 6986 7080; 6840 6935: 1.34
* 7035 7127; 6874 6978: 1.13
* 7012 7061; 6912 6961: 1.20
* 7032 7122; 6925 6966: 1.05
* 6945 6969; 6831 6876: 1.32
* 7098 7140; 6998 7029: 0.84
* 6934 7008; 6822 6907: 1.29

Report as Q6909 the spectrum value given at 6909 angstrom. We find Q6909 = 8.053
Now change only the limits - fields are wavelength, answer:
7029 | 10.98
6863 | 6.854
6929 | 8.546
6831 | 7.507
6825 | 7.777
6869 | 7.513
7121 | 10.08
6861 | 7.23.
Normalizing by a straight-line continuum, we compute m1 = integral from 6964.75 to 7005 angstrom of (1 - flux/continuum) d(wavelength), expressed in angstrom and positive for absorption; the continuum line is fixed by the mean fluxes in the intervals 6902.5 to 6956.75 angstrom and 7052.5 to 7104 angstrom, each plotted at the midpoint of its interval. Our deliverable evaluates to -3.1 angstrom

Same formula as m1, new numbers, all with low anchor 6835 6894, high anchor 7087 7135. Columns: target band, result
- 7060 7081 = -3.5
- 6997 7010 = -2.8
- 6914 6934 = -1.7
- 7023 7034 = -3.3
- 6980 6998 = -4.1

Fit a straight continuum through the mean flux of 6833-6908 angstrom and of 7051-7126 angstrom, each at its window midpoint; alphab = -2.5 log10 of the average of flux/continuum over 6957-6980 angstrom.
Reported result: -0.15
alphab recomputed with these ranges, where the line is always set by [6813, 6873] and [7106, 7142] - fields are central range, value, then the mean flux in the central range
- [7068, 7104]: -0.11 mag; 9.08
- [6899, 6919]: -0.05 mag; 7.79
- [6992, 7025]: -0.24 mag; 9.85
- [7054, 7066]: -0.12 mag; 9.02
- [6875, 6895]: -0.01 mag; 7.43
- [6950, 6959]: -0.22 mag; 9.38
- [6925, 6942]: -0.15 mag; 8.67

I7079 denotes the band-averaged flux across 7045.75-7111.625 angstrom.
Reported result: 9.36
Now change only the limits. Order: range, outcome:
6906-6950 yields 8.56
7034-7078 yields 10.3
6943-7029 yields 9.67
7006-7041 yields 10.4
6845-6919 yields 7.39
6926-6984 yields 9.26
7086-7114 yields 8.51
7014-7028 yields 10.2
